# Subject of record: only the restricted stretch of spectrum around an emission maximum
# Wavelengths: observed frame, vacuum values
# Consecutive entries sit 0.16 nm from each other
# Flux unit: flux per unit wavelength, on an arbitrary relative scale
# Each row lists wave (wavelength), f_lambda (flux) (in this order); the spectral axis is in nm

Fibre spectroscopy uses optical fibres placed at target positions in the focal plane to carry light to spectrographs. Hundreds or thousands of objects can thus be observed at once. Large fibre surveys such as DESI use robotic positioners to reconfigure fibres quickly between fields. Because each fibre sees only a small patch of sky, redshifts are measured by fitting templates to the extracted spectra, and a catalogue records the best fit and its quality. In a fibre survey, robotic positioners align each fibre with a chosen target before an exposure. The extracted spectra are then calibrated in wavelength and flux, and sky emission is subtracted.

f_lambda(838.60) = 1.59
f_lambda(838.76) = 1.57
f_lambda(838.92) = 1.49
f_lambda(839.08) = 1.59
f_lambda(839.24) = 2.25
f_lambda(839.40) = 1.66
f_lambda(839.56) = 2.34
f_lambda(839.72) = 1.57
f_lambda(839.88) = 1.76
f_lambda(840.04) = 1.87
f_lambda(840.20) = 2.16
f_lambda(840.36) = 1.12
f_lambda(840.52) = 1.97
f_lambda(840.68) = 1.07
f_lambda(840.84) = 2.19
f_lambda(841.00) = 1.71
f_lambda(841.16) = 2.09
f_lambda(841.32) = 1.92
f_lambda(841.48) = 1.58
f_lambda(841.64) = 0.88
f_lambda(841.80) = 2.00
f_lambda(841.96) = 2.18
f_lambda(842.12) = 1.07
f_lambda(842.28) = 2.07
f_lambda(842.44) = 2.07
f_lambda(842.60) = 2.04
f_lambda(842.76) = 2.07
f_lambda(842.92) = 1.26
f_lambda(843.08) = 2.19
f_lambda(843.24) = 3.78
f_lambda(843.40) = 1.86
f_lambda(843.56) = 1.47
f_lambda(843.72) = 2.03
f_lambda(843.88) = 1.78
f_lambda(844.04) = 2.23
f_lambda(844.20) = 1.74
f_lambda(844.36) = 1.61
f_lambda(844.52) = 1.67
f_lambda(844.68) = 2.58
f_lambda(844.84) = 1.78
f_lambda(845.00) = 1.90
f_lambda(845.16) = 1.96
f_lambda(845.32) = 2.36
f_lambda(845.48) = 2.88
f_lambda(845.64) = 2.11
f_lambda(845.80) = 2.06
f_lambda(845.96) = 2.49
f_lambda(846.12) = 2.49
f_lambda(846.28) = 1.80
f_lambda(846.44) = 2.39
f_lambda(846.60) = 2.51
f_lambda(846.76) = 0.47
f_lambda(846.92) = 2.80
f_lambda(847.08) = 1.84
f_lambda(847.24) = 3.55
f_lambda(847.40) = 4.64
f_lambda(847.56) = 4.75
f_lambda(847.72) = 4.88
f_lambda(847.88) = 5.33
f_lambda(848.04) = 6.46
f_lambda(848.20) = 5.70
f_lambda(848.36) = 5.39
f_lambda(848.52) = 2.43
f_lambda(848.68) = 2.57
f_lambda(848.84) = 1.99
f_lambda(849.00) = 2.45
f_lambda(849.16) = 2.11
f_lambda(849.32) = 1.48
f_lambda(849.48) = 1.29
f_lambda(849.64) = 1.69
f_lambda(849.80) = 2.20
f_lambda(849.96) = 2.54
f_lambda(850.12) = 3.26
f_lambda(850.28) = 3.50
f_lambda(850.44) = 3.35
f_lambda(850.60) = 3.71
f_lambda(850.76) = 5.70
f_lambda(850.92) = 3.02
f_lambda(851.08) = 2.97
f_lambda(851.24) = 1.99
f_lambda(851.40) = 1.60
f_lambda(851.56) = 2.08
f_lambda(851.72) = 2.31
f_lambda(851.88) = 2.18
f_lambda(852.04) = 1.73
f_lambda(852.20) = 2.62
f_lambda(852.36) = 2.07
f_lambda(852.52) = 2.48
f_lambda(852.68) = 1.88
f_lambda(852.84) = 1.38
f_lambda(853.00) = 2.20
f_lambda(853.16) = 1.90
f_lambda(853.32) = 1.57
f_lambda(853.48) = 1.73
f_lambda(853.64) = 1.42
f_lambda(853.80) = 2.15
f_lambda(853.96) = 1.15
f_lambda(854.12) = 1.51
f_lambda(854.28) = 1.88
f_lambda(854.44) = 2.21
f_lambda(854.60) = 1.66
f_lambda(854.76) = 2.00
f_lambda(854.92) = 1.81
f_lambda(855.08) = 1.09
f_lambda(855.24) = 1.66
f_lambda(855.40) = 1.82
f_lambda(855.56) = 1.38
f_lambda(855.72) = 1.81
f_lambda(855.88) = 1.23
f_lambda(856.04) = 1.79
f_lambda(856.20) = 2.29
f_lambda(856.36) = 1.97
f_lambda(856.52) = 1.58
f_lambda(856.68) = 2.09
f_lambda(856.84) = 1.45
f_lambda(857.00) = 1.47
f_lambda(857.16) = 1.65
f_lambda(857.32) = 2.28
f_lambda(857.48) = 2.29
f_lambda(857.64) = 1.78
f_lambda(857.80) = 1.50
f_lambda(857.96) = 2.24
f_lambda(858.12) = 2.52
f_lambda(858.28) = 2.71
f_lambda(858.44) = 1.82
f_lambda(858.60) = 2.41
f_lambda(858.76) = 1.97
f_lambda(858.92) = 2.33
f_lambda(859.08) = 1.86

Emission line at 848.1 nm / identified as H-alpha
